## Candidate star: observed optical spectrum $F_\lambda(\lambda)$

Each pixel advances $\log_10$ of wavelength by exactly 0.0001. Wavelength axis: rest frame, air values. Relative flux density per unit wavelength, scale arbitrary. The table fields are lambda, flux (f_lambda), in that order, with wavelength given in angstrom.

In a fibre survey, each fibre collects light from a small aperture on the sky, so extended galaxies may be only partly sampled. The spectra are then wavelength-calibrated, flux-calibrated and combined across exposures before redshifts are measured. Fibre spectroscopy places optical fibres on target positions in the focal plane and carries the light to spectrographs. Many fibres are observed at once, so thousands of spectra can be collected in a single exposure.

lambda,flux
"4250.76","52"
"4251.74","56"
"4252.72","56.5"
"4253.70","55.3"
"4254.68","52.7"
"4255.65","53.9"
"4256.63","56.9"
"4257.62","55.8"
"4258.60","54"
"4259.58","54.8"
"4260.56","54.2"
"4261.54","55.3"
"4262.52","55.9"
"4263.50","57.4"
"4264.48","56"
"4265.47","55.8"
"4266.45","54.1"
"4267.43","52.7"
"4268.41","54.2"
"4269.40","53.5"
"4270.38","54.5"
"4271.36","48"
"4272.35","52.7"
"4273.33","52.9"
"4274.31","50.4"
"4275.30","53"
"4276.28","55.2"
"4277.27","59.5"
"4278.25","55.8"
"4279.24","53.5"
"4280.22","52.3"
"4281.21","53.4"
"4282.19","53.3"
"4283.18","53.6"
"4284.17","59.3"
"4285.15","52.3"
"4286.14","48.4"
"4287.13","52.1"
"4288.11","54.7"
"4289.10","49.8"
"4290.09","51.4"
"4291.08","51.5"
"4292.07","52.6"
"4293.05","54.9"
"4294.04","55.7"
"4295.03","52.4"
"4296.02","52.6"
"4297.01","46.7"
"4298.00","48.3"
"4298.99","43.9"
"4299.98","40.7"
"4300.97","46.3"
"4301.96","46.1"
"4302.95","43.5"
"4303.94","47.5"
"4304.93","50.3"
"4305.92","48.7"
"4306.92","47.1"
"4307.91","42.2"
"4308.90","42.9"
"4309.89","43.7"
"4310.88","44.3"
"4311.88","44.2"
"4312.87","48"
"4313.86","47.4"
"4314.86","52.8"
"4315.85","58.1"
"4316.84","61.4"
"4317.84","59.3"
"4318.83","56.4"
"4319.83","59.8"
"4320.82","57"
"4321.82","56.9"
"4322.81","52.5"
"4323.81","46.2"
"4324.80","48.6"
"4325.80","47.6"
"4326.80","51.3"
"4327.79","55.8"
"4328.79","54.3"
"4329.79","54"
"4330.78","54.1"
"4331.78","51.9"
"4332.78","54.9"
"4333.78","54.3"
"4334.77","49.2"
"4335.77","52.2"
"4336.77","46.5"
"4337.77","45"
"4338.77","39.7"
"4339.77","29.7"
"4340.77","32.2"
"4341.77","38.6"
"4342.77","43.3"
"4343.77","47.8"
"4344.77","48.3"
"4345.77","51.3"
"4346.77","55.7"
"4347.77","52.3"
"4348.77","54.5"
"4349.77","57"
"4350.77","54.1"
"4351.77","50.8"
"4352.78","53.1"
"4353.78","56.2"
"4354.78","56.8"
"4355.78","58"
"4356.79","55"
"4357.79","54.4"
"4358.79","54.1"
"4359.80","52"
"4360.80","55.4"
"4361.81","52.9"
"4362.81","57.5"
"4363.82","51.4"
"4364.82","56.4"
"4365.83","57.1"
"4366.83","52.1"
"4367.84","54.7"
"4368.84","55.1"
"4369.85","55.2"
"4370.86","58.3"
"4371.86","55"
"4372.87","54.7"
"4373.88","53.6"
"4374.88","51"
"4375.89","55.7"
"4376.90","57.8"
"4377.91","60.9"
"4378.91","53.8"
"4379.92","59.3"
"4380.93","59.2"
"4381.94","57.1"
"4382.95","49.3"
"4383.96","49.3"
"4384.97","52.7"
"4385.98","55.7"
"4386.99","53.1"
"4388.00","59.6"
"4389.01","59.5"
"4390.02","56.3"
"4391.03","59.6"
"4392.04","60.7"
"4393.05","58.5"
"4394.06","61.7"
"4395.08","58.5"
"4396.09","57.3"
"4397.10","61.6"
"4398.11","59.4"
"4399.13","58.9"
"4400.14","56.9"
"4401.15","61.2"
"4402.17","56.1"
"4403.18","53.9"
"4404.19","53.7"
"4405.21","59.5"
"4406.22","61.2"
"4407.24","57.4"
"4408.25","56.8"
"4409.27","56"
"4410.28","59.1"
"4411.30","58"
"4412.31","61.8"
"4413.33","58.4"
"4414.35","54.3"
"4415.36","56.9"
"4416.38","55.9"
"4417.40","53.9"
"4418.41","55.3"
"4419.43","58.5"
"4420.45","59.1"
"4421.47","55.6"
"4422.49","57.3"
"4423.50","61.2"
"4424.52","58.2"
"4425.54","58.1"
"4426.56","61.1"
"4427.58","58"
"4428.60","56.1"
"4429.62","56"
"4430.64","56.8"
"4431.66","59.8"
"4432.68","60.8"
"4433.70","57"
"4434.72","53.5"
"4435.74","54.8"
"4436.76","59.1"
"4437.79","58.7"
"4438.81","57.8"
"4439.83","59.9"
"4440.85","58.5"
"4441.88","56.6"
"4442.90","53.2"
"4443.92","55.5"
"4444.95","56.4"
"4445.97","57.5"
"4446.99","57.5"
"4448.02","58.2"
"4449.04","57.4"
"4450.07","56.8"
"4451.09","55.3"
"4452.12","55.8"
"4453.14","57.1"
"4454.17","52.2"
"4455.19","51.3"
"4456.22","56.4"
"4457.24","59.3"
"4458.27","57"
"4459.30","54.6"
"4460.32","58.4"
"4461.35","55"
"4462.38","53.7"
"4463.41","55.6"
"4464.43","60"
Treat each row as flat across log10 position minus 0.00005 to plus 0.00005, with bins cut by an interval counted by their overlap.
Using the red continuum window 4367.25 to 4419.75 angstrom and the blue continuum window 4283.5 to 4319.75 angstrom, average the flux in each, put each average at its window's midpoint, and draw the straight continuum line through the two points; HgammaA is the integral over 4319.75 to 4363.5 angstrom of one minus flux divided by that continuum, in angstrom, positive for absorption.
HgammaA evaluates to 1.6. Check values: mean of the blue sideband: 50.1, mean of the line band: 51.1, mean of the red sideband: 56.9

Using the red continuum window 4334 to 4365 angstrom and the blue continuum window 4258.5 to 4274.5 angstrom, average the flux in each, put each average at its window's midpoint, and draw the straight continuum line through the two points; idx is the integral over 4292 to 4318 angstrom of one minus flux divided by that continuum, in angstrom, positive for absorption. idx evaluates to 1.8 angstrom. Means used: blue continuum 54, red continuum 50.4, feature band 48.8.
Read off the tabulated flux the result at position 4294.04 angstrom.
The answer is 55.7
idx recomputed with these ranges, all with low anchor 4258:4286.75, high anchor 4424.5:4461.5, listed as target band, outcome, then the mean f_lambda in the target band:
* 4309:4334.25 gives 1.1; 52.4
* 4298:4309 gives 1.8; 45.6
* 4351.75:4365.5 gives 0.2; 54.7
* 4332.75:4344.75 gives 2.4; 44.2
